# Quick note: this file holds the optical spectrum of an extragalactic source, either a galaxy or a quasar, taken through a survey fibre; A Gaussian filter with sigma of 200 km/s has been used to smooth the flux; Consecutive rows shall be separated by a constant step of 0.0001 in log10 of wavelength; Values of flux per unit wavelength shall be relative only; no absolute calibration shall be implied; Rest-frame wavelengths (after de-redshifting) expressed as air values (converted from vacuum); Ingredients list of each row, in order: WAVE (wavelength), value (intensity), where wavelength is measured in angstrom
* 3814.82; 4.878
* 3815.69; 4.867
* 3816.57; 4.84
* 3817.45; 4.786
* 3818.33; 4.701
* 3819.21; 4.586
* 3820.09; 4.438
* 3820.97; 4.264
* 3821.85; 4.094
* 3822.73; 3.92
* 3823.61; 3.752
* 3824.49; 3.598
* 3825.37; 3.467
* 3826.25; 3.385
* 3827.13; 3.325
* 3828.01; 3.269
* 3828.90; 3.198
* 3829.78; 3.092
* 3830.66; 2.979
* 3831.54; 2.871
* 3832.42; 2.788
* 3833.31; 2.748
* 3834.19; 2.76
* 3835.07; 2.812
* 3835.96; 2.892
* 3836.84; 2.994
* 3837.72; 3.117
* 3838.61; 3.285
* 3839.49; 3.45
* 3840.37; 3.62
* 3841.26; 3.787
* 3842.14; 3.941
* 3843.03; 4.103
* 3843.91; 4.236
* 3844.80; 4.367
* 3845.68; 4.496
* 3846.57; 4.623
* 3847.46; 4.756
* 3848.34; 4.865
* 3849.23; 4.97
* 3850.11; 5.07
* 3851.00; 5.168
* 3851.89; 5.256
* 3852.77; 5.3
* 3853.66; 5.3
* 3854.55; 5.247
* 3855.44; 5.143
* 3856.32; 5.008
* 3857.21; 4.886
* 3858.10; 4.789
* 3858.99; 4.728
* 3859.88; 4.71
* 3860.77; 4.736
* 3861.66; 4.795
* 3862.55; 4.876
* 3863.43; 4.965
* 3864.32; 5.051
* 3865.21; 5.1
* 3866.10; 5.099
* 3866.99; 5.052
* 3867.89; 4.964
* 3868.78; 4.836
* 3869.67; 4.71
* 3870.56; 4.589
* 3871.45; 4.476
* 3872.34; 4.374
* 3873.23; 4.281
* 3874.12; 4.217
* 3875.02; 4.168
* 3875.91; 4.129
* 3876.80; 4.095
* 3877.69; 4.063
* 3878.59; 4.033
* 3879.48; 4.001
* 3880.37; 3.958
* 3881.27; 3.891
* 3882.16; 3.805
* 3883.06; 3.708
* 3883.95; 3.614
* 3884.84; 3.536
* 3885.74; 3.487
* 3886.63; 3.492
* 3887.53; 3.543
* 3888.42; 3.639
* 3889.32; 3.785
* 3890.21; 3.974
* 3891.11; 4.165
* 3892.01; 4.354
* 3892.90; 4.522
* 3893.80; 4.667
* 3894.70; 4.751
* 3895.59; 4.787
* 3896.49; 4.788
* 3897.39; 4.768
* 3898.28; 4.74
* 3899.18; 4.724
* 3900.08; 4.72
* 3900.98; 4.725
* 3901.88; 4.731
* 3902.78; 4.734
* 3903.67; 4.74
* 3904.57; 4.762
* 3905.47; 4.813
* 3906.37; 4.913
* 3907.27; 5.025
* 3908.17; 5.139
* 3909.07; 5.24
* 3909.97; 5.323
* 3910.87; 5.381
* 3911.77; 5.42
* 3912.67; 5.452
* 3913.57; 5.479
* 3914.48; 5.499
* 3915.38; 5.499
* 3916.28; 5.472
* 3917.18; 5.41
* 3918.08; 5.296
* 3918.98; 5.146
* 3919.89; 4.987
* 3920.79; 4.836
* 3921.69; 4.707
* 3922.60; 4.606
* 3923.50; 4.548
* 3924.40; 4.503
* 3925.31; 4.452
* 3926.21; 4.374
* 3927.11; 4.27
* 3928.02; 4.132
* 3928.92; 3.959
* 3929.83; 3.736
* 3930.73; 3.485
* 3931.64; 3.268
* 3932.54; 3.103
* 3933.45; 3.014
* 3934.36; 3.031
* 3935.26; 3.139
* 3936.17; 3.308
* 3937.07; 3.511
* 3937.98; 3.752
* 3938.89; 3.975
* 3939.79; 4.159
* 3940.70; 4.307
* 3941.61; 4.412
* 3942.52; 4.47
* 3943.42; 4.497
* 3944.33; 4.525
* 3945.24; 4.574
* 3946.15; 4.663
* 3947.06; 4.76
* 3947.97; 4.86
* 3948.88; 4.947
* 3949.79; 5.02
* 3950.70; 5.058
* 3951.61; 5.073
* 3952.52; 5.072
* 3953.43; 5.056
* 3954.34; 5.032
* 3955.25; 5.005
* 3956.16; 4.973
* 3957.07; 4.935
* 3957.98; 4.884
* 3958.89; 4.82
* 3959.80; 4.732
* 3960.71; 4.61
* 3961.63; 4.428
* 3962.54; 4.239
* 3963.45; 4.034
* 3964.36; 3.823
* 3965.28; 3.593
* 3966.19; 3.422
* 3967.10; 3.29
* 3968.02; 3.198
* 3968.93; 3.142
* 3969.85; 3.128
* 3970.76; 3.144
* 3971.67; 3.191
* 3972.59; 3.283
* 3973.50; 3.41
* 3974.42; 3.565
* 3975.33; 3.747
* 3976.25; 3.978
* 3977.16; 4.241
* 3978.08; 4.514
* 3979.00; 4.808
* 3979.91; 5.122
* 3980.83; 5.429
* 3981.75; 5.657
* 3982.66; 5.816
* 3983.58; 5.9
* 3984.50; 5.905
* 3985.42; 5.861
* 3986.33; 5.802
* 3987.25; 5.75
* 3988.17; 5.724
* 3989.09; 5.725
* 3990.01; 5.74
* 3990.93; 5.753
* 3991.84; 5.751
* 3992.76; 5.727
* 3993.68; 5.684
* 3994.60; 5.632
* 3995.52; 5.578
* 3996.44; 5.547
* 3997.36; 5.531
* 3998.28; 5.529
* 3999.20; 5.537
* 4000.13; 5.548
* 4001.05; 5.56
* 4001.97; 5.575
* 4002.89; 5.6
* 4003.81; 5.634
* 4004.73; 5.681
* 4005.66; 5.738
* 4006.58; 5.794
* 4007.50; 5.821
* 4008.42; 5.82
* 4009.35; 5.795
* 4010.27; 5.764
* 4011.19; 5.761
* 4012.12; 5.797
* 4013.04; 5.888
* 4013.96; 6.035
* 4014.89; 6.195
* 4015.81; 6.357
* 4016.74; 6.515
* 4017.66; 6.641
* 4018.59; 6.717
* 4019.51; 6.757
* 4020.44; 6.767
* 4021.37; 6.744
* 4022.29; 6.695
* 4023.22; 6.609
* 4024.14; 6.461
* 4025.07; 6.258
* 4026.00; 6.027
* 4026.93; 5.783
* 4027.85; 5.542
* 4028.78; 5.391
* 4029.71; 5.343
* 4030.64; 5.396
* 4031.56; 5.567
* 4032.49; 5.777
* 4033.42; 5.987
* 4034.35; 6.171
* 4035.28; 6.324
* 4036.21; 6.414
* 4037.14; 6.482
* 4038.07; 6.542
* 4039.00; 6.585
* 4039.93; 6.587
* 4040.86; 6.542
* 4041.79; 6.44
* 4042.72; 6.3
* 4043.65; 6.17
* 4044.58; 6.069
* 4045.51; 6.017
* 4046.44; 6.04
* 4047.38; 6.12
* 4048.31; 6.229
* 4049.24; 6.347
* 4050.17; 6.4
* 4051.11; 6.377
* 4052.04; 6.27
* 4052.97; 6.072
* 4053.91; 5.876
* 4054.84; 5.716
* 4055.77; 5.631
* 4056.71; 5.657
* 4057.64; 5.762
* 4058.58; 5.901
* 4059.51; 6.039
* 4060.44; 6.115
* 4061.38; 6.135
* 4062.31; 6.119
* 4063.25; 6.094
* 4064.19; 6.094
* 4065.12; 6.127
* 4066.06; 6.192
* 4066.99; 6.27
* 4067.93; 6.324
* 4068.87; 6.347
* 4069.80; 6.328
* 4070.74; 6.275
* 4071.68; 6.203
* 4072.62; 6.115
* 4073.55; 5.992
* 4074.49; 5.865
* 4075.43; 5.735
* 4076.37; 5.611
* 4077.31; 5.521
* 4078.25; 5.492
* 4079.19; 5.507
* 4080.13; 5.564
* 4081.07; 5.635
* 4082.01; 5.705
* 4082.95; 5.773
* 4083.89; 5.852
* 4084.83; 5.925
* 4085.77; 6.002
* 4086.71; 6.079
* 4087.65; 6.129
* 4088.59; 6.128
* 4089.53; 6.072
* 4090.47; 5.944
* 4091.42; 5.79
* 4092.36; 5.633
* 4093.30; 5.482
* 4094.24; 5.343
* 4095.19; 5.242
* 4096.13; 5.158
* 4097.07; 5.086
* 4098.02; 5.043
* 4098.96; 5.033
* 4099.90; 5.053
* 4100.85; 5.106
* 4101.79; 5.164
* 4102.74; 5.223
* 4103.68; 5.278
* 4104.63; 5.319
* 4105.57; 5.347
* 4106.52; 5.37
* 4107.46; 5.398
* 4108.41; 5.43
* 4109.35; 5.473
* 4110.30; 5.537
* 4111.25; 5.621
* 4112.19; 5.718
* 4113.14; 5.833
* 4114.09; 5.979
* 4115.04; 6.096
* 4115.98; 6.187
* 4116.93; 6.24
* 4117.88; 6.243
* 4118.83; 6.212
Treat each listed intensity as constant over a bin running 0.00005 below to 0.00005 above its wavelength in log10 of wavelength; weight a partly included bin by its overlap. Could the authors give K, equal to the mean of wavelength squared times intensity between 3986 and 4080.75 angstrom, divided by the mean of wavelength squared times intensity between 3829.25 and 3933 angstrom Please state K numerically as 1.47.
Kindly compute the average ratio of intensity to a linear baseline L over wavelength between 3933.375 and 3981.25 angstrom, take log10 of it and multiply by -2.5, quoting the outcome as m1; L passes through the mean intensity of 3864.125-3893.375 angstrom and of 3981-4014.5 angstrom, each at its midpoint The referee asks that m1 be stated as 0.227 mag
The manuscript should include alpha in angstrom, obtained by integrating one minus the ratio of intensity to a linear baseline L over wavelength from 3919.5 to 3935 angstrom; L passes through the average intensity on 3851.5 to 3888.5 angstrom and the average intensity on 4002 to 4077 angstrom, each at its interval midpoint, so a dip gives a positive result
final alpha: 3.0 angstrom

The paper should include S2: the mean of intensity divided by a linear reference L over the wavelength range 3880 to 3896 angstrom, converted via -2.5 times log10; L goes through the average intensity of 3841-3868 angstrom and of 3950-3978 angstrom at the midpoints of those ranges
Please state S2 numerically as 0.16 mag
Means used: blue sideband 4.82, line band 3.98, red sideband 4.15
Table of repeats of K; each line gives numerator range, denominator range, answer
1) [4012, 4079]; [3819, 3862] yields 1.67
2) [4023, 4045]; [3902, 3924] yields 1.27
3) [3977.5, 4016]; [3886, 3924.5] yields 1.24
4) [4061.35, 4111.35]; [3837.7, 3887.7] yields 1.44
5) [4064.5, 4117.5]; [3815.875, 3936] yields 1.47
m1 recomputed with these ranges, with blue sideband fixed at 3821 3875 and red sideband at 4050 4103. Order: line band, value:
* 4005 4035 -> -0.12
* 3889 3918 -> -0.07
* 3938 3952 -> 0.07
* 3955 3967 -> 0.14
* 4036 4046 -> -0.15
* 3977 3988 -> -0.06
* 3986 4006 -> -0.08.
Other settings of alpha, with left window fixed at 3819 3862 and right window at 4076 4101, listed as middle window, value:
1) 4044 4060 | -2.0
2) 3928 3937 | 2.4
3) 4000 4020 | -3.3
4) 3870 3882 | 0.3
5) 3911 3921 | -1.8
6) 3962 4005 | 0.9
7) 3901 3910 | -0.9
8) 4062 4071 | -1.3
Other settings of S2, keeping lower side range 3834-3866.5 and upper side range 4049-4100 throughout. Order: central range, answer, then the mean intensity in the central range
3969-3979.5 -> 0.373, 3.71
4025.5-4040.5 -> -0.074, 6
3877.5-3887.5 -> 0.232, 3.76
